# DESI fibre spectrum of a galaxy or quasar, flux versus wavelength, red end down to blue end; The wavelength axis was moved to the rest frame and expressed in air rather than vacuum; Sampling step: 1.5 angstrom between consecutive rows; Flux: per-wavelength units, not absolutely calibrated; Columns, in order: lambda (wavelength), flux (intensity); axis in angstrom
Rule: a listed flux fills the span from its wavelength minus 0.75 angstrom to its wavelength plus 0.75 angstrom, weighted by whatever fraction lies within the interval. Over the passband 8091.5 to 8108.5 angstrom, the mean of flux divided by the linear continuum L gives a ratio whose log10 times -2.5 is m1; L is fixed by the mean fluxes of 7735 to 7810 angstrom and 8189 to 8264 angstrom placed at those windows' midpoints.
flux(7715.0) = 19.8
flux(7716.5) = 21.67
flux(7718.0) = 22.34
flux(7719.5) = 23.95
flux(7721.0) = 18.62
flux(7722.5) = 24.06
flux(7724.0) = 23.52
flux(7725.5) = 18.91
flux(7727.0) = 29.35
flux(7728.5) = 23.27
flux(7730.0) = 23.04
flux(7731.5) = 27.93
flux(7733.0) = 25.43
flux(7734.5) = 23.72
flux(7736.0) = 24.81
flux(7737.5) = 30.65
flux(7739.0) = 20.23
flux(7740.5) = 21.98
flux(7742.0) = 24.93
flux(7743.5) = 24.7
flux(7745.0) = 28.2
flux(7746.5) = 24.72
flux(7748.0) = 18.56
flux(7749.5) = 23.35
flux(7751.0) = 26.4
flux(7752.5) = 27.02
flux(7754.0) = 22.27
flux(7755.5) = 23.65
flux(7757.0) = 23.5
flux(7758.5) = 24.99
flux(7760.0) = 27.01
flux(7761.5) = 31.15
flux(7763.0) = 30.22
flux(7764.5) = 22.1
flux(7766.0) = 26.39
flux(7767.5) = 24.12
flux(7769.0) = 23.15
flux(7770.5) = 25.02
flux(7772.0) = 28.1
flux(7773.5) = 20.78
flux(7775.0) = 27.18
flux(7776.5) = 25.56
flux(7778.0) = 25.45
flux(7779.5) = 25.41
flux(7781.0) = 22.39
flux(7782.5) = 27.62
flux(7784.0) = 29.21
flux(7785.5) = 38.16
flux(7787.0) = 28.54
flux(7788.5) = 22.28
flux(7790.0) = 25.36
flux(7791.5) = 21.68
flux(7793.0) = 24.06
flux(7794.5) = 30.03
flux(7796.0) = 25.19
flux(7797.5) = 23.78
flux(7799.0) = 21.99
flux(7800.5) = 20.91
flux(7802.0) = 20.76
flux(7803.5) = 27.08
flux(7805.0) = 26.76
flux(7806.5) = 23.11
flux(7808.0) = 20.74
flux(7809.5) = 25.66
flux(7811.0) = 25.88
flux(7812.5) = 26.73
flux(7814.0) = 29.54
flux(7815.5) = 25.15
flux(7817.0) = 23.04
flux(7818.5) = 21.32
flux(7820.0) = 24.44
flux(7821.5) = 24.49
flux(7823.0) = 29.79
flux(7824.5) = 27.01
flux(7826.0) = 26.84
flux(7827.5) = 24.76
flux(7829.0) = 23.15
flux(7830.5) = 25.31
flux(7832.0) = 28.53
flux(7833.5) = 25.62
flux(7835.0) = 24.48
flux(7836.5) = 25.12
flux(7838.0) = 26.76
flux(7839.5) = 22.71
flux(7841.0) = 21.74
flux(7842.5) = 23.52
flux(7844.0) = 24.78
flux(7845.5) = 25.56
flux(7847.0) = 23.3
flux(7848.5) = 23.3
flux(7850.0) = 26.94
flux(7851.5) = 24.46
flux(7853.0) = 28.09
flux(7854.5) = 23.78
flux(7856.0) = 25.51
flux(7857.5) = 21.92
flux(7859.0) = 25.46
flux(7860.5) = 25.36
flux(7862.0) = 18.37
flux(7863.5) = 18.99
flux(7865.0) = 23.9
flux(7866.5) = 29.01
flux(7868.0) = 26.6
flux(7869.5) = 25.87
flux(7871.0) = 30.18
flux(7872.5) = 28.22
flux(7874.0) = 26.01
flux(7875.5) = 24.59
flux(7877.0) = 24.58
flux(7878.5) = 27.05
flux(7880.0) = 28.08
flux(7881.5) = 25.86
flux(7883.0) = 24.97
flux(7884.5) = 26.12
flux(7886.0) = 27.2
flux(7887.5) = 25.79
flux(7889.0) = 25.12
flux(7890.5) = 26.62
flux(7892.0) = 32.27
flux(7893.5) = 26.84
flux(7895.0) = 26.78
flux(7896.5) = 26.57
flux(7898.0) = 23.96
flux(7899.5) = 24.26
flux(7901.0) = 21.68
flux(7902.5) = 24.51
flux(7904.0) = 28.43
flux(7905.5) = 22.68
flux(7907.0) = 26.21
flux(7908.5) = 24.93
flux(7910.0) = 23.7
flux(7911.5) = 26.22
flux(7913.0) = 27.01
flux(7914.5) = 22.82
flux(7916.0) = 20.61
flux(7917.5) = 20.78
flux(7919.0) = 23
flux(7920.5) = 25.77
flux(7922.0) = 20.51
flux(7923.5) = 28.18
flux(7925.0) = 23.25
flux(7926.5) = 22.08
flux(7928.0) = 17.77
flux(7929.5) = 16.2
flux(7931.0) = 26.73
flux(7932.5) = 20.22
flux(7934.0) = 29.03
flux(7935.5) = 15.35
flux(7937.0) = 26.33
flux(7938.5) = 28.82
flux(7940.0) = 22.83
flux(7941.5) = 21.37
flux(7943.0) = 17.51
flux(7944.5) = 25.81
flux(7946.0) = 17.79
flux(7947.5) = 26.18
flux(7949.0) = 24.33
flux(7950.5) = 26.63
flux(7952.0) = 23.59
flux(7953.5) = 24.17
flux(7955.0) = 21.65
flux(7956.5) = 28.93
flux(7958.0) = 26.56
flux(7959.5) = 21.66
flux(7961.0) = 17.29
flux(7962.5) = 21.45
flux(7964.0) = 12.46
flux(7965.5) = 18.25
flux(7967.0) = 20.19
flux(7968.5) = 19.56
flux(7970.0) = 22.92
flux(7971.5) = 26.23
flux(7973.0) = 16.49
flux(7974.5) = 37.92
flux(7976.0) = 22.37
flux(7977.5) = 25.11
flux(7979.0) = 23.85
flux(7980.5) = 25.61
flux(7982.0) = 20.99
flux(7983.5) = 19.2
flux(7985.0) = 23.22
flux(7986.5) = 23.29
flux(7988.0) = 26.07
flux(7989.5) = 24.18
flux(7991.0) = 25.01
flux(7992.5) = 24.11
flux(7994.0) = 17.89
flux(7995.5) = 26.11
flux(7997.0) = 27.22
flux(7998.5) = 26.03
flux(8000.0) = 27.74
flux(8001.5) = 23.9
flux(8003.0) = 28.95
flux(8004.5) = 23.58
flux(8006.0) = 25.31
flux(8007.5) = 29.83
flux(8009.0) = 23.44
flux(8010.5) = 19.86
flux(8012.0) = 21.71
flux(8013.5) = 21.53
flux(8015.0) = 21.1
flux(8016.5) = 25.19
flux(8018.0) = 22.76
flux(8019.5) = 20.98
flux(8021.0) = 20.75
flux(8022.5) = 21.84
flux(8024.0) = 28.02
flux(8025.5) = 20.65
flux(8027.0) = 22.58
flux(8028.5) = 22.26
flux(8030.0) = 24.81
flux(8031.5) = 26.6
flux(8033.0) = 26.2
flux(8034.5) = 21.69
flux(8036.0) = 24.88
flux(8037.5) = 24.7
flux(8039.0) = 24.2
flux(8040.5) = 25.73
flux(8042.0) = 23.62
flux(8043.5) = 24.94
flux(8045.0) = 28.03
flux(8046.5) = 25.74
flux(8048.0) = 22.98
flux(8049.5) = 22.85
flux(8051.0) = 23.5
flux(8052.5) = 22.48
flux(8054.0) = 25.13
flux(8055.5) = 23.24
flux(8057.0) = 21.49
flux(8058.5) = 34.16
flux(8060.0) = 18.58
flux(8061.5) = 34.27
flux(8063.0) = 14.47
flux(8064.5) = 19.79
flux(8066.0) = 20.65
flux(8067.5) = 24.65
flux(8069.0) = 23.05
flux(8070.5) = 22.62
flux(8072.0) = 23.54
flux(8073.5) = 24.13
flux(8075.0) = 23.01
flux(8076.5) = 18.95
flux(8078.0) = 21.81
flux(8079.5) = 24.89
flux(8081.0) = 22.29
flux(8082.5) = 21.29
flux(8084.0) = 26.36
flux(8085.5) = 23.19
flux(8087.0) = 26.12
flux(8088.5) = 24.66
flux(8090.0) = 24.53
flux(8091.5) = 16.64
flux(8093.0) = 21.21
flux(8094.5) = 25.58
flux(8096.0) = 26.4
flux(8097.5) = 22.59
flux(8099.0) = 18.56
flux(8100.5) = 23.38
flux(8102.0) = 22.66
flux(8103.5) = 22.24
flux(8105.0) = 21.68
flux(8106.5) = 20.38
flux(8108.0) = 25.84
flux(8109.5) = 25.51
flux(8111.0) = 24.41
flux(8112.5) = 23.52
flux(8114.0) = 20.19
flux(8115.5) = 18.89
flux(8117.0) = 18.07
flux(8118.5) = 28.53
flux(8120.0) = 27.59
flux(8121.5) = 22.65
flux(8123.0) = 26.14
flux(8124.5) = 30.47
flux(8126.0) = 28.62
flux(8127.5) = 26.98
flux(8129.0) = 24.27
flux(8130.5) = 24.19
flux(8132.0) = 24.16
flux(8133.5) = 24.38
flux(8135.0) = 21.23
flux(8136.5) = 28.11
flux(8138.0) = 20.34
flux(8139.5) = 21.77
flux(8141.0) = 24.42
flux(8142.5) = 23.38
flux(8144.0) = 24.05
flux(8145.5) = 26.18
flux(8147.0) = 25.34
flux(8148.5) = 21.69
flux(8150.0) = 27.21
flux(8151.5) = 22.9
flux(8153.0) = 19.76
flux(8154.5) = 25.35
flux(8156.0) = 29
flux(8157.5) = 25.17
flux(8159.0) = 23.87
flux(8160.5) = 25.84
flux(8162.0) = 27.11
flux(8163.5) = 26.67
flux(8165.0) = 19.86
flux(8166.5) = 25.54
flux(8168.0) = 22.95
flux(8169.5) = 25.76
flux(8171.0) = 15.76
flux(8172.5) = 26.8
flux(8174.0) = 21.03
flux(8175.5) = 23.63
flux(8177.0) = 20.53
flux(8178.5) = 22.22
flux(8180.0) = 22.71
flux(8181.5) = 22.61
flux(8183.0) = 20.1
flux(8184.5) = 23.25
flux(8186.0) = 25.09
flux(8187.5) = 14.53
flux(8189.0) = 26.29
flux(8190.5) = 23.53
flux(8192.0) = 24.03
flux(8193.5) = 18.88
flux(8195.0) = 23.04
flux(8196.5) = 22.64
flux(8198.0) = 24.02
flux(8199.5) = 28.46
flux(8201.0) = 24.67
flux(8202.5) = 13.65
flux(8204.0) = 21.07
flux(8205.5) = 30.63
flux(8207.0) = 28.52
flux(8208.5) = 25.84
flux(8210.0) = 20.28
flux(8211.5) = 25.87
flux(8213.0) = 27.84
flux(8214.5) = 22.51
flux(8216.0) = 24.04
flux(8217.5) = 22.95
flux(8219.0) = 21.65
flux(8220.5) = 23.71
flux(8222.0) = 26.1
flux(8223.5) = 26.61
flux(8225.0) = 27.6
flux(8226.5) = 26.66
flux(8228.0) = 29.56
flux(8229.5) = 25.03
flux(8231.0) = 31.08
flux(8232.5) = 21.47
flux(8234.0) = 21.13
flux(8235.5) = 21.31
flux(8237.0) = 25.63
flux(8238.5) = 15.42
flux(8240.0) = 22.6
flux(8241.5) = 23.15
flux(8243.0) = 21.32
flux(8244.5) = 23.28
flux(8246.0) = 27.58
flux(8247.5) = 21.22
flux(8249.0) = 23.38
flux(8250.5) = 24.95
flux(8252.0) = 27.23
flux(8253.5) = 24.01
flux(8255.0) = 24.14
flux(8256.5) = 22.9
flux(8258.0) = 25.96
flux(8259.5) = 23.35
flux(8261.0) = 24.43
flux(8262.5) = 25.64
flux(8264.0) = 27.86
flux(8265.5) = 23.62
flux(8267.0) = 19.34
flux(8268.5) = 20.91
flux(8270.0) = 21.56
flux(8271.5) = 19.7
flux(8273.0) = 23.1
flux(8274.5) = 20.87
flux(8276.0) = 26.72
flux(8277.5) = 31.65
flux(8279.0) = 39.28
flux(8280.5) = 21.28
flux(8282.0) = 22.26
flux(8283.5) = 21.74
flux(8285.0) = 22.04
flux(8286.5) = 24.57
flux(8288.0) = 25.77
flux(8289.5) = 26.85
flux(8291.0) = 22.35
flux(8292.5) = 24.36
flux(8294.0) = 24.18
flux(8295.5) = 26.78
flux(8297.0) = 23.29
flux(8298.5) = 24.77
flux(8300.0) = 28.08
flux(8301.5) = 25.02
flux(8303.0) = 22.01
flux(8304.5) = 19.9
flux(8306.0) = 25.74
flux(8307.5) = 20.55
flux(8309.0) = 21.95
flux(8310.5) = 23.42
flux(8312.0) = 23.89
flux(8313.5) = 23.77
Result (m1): 0.09 mag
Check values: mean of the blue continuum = 25.1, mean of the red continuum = 24.2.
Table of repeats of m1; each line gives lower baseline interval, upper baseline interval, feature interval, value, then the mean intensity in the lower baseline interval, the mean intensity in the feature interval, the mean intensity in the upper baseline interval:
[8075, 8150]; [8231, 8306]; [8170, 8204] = 0.08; 23.6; 22.2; 24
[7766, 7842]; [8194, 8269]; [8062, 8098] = 0.08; 25.3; 22.7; 24.1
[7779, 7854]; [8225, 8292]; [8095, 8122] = 0.07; 25.3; 23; 24.2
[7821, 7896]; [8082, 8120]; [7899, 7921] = 0.04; 25.6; 24.2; 23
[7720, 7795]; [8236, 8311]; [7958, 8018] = 0.06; 25.2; 23.3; 23.9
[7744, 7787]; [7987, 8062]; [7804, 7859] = 0.02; 25.8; 25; 24.3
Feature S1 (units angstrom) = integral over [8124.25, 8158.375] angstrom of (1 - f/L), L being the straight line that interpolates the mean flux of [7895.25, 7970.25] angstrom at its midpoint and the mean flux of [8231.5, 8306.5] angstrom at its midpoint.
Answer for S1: -1.6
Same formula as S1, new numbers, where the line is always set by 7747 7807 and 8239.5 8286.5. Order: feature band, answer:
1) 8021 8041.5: 0.52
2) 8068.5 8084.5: 1.11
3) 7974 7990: 0.17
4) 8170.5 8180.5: 0.98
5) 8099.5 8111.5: 0.66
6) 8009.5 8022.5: 1.54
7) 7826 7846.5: 0.24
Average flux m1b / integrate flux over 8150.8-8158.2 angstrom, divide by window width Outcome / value 24.4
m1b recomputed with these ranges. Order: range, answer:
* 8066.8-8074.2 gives 23.6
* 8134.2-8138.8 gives 23.2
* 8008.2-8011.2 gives 21.8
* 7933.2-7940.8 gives 24.4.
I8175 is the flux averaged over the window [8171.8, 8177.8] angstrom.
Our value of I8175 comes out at 23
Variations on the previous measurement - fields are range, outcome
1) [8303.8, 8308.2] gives 22.1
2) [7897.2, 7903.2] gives 23.6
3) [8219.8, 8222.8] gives 25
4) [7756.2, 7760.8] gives 25.2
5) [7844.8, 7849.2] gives 24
